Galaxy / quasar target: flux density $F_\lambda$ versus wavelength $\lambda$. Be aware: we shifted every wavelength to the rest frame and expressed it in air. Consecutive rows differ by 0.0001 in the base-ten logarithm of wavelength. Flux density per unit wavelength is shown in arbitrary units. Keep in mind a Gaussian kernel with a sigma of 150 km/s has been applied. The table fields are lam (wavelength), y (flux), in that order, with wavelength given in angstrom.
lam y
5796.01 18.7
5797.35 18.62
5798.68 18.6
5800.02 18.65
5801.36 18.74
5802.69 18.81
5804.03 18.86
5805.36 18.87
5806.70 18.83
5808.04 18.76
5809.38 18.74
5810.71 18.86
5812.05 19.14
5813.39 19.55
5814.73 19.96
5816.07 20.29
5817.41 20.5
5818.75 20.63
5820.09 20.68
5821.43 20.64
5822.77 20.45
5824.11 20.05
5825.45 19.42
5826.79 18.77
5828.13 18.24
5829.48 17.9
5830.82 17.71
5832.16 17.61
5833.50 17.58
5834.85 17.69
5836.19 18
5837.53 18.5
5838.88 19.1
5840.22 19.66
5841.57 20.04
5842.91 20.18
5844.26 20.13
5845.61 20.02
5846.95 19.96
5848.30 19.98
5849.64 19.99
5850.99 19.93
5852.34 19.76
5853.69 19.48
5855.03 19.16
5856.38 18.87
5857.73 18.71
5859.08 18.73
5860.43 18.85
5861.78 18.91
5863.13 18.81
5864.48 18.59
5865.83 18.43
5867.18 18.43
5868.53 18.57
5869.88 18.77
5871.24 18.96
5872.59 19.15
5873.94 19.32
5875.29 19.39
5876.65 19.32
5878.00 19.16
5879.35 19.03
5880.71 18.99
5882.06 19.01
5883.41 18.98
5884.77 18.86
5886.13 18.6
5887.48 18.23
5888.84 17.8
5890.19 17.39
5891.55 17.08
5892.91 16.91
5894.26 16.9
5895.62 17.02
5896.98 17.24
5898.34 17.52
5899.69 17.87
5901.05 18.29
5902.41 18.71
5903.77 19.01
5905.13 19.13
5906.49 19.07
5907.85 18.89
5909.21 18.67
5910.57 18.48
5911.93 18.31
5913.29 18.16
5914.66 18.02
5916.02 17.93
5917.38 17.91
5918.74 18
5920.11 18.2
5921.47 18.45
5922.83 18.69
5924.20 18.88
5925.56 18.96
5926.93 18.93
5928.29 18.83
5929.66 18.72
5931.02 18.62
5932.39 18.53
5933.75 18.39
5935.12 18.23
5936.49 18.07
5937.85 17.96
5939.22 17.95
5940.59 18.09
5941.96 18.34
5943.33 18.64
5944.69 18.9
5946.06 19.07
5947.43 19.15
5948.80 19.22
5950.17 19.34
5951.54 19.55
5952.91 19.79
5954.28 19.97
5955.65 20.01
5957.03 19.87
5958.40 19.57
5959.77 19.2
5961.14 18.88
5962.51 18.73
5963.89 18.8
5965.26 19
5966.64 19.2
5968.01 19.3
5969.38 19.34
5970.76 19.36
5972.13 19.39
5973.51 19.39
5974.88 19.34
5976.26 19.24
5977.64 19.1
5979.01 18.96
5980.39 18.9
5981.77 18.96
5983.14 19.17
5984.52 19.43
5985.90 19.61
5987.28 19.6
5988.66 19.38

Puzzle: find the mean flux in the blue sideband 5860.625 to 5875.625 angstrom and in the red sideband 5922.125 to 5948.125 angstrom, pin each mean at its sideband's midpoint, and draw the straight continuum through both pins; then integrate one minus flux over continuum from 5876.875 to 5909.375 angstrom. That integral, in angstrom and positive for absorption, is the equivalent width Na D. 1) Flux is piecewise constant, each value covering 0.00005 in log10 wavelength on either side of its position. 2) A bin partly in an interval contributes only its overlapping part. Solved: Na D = 0.8 angstrom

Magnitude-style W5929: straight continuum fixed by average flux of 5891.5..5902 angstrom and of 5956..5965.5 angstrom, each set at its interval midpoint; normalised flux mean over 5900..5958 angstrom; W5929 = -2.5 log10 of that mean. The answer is -0.02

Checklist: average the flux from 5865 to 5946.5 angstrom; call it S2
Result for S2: 18.4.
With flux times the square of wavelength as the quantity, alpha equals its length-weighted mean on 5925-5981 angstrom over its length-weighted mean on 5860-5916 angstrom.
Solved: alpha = 1.05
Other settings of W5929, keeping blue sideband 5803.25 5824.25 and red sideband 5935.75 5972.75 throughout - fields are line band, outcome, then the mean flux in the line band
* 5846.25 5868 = 0.02 mag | 19.2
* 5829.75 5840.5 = 0.08 mag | 18.2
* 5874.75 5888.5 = 0.03 mag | 18.9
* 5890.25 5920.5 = 0.07 mag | 18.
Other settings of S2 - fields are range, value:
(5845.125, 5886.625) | 19.1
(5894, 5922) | 18.2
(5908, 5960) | 18.7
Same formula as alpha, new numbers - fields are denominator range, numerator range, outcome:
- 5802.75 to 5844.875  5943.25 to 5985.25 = 1.05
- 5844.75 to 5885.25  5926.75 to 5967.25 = 1.02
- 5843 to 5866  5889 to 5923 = 0.95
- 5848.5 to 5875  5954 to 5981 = 1.05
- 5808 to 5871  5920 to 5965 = 1.02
